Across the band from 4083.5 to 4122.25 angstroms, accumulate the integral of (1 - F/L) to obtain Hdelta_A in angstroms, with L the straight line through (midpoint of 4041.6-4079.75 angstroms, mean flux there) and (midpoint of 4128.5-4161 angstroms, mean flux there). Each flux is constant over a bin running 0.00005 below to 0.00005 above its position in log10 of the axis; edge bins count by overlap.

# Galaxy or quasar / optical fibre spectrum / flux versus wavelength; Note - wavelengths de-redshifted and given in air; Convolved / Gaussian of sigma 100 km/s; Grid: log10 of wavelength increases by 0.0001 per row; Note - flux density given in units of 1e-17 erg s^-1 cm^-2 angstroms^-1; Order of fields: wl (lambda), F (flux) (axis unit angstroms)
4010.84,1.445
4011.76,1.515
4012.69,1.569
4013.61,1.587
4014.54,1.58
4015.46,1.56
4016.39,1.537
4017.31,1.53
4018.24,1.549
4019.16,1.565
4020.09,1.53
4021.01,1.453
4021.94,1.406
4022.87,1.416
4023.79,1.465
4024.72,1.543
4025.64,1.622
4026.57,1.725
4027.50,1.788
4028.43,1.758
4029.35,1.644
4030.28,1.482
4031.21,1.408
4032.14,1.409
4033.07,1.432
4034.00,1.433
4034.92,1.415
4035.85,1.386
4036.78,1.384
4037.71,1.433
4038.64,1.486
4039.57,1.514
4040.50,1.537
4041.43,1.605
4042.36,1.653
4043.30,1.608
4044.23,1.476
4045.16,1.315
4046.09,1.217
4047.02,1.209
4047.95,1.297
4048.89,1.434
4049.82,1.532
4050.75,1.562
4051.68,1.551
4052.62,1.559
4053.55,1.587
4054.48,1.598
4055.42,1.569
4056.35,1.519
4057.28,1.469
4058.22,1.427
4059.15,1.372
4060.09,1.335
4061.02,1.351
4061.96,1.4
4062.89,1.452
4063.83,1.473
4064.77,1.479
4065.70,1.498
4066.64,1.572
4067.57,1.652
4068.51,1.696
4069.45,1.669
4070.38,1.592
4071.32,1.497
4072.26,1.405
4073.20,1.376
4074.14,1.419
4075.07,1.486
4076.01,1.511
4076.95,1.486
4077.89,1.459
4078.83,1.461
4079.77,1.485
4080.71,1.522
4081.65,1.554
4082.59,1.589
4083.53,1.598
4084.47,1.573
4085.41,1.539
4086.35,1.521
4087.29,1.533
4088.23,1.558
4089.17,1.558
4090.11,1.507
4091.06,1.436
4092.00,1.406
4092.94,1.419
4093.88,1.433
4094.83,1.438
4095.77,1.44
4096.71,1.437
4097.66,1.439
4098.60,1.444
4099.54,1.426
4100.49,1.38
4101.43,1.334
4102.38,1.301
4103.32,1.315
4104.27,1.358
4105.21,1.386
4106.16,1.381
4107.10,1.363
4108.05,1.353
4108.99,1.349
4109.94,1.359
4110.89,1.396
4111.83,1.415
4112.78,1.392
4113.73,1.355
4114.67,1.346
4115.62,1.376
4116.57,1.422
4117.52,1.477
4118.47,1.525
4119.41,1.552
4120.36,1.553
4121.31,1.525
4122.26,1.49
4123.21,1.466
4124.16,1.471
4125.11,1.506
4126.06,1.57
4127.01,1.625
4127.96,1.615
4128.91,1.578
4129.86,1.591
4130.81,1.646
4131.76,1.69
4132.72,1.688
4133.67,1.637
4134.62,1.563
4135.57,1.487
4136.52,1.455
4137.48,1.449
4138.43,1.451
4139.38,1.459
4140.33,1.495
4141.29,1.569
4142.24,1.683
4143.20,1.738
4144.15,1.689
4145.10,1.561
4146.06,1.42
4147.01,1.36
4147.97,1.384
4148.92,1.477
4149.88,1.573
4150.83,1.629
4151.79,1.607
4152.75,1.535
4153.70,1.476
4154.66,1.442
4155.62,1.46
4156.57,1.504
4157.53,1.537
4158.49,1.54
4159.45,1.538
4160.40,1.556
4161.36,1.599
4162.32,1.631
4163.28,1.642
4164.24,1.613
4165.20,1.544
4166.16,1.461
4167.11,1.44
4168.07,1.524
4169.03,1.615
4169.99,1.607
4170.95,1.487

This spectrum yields 1.96 angstroms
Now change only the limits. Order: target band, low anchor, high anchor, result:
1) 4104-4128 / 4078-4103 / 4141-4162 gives 0.9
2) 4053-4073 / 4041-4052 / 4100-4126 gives -0.8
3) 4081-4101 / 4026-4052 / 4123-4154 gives 0.5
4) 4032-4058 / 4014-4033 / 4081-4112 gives 0.7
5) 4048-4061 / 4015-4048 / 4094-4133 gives 0.0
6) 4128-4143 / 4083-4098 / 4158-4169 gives -0.4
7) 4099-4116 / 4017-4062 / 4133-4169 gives 1.7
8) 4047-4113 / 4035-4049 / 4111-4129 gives -0.3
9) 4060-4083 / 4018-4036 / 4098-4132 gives -0.2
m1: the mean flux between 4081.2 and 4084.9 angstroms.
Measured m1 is 1.58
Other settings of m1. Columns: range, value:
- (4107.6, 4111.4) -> 1.37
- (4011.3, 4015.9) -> 1.56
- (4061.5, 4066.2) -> 1.46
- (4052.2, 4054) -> 1.58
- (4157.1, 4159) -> 1.53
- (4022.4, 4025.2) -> 1.48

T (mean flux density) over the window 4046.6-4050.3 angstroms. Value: 1.37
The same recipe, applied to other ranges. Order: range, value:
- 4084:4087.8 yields 1.54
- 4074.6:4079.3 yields 1.48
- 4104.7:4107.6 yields 1.38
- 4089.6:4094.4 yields 1.44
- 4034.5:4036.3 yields 1.4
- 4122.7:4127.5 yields 1.53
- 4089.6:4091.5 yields 1.47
